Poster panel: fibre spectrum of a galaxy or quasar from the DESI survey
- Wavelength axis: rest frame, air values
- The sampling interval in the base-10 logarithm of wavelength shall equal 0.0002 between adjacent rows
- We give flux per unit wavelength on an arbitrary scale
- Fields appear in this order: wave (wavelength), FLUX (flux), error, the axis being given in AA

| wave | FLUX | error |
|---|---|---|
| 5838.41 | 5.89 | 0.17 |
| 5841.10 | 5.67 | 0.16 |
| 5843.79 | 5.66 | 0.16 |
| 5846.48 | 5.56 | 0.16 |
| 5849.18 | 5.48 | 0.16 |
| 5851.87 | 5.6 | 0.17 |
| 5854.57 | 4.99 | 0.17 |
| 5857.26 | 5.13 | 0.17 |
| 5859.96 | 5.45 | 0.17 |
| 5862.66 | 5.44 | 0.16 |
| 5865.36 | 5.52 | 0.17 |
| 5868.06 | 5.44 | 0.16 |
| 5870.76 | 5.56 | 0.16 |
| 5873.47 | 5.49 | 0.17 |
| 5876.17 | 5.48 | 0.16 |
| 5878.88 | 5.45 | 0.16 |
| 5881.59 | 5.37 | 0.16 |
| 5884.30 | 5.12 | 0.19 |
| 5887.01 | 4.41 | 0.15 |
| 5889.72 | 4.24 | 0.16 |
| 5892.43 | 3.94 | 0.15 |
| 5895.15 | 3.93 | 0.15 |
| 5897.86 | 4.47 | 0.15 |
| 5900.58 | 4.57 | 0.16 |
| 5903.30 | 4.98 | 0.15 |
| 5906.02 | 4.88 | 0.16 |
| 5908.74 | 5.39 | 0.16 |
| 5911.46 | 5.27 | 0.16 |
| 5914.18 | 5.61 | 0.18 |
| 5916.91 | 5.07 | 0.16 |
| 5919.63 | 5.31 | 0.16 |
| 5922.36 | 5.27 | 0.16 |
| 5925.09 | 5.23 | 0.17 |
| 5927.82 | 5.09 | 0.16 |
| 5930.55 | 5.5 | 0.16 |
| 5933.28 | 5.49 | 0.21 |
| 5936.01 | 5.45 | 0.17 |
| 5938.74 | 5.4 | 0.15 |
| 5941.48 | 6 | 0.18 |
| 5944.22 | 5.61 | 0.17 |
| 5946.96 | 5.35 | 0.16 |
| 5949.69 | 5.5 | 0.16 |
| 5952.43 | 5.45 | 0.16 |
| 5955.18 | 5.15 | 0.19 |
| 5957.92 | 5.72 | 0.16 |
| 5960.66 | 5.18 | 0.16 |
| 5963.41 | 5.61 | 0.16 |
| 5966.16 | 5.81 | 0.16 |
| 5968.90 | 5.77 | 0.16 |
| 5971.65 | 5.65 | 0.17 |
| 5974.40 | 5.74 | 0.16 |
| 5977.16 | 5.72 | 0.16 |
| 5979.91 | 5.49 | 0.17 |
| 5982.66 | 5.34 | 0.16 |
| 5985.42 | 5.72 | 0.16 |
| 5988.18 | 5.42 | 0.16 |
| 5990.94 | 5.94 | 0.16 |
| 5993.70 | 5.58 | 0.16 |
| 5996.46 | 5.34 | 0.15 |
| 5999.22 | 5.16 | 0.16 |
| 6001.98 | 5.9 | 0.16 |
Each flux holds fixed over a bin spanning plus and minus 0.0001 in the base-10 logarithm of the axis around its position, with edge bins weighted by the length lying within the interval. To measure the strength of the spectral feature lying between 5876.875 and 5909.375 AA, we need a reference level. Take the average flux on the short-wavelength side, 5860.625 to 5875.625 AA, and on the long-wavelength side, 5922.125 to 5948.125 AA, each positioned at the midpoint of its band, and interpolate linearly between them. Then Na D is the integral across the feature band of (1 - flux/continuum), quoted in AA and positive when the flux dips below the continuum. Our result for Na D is 4.4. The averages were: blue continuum 5.49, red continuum 5.45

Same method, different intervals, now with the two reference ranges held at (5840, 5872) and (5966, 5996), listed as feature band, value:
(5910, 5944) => 1.0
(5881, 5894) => 2.2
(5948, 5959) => 0.3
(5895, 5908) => 2.0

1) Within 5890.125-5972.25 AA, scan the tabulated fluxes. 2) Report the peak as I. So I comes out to 6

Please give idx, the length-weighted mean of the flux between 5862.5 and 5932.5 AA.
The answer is 5.08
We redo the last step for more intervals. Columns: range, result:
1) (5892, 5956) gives 5.18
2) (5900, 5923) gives 5.17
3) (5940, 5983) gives 5.57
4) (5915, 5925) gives 5.24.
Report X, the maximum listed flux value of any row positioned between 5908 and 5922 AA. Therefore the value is 5.61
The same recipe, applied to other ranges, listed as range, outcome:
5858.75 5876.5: 5.56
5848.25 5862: 5.6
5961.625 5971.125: 5.81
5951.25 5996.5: 5.94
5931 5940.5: 5.49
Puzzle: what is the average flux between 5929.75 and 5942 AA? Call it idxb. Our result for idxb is 5.54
